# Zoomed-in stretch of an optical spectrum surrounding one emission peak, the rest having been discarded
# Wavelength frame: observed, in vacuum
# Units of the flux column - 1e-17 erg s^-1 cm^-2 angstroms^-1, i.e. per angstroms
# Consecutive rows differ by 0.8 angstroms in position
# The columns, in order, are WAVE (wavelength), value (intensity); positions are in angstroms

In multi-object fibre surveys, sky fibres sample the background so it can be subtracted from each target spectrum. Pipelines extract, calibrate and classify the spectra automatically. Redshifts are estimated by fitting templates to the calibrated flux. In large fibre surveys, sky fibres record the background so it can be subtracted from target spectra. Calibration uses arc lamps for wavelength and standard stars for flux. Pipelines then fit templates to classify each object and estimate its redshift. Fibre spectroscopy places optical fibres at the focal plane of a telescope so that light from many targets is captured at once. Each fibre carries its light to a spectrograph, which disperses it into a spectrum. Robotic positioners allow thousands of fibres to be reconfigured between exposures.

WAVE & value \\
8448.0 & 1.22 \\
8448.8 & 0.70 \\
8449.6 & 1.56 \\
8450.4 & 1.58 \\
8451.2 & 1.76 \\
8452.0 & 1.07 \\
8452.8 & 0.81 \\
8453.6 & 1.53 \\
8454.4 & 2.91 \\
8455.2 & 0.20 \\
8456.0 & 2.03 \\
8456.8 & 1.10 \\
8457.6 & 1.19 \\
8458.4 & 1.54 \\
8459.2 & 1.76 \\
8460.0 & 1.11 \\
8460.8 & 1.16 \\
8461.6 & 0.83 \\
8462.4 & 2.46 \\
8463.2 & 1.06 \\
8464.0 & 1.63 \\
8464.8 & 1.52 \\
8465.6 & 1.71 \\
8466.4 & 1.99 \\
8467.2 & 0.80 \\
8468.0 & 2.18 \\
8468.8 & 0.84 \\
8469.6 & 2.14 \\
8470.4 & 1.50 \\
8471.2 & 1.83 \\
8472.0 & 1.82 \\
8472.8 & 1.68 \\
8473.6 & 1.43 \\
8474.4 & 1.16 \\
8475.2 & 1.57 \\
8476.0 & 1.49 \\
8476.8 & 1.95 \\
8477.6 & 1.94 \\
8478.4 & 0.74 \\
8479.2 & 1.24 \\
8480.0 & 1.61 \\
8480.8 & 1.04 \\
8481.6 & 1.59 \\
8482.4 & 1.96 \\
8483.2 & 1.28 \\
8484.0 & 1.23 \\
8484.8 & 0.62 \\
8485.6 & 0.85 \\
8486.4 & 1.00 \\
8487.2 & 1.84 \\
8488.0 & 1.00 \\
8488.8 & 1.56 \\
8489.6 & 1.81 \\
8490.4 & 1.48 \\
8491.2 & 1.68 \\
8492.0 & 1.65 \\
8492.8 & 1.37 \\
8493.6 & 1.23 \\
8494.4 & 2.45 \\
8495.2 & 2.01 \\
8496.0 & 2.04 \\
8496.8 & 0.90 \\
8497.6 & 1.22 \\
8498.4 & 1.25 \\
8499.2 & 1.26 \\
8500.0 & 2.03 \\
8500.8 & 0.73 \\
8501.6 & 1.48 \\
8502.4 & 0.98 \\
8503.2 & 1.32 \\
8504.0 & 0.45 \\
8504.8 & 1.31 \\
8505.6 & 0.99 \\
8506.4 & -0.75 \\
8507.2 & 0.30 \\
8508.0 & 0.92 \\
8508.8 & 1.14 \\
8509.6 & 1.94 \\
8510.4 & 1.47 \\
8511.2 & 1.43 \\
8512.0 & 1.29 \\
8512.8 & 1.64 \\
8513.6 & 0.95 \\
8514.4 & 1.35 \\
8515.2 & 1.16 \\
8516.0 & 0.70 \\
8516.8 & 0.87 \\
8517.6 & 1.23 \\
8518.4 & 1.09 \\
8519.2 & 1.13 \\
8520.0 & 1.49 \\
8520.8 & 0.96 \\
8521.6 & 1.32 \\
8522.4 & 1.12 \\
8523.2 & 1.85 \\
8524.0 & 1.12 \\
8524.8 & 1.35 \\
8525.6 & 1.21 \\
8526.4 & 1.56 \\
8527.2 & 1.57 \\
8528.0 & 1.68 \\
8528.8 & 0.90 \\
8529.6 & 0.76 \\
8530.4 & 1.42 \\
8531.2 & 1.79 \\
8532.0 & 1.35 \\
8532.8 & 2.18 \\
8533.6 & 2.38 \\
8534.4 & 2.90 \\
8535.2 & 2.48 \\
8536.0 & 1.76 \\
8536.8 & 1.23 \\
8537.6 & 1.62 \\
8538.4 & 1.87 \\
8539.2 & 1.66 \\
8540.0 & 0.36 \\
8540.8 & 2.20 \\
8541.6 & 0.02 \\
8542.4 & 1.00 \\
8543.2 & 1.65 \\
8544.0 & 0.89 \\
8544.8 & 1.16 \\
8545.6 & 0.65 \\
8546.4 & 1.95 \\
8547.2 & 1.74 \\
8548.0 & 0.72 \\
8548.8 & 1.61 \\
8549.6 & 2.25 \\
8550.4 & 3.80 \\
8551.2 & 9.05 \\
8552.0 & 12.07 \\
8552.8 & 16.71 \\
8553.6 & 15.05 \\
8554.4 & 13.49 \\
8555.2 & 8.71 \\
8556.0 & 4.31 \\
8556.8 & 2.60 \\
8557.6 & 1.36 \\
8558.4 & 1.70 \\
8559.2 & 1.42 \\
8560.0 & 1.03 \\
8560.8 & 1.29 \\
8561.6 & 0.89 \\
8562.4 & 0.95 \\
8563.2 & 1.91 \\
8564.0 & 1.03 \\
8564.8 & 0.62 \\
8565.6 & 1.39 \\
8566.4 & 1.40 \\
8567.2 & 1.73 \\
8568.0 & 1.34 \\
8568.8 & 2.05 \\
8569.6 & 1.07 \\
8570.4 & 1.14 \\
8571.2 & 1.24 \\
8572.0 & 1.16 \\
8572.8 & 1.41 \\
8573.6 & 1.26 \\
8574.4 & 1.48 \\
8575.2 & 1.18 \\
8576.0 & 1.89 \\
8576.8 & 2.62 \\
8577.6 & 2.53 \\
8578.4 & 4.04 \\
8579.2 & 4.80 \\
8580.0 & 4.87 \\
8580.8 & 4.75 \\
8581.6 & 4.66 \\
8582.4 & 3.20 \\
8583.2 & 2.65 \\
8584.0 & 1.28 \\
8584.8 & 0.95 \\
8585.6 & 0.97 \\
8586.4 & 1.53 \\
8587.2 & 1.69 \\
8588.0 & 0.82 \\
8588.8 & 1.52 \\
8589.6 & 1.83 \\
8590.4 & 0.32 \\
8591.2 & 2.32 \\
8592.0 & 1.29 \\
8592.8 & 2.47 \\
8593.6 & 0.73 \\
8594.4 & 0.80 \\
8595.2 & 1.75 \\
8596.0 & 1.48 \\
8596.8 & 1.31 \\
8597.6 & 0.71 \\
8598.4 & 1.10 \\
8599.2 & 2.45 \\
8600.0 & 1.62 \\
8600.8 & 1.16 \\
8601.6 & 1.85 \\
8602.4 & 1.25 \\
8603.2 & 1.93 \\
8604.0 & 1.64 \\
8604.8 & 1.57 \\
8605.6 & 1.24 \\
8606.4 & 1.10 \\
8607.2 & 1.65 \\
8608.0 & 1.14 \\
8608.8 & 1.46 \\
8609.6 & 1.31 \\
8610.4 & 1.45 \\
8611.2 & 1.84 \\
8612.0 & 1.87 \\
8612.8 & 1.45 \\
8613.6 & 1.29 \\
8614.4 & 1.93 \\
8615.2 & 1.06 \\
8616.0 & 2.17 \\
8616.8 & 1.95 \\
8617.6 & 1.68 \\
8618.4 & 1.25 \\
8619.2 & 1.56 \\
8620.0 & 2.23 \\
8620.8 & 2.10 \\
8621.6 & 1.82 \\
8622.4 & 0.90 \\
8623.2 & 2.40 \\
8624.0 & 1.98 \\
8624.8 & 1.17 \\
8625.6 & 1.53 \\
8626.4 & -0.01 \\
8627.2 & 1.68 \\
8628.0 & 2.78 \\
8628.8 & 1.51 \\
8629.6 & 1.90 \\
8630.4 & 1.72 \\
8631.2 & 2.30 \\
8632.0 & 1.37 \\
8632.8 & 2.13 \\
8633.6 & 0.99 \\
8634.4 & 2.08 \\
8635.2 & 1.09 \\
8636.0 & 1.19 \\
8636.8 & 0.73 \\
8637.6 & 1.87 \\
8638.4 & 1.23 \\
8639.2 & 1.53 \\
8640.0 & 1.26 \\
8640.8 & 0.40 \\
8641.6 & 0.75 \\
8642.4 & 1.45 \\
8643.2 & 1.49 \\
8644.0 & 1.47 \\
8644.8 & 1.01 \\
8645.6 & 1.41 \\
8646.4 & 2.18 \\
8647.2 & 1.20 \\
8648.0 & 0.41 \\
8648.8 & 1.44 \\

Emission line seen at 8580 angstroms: [N II] 6583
